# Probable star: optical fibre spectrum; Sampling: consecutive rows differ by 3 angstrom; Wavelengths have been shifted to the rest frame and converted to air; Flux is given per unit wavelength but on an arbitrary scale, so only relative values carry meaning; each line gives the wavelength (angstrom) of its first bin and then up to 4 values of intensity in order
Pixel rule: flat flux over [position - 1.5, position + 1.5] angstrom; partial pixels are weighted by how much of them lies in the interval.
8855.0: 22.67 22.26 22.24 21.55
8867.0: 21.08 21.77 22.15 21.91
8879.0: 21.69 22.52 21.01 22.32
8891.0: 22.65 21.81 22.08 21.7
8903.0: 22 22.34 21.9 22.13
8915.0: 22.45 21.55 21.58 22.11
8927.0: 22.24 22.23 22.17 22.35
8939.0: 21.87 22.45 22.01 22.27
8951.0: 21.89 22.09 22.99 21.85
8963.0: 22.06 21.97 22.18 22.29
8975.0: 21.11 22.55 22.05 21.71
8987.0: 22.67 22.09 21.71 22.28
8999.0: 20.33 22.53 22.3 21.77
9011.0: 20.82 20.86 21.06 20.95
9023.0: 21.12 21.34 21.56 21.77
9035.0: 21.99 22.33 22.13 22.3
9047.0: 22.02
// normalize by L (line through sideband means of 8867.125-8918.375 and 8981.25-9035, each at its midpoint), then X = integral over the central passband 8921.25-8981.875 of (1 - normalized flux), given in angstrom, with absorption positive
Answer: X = -0.9 angstrom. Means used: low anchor 22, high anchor 21.6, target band 22.1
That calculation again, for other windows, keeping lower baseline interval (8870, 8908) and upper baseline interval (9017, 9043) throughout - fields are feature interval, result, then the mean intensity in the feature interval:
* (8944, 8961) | -0.28 angstrom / 22.2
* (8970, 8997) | -0.37 angstrom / 22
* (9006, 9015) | 0.19 angstrom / 21.2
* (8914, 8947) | -0.30 angstrom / 22.1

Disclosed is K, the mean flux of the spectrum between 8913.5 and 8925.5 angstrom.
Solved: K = 21.9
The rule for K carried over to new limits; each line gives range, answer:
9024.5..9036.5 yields 21.7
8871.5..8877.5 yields 22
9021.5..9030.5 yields 21.3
